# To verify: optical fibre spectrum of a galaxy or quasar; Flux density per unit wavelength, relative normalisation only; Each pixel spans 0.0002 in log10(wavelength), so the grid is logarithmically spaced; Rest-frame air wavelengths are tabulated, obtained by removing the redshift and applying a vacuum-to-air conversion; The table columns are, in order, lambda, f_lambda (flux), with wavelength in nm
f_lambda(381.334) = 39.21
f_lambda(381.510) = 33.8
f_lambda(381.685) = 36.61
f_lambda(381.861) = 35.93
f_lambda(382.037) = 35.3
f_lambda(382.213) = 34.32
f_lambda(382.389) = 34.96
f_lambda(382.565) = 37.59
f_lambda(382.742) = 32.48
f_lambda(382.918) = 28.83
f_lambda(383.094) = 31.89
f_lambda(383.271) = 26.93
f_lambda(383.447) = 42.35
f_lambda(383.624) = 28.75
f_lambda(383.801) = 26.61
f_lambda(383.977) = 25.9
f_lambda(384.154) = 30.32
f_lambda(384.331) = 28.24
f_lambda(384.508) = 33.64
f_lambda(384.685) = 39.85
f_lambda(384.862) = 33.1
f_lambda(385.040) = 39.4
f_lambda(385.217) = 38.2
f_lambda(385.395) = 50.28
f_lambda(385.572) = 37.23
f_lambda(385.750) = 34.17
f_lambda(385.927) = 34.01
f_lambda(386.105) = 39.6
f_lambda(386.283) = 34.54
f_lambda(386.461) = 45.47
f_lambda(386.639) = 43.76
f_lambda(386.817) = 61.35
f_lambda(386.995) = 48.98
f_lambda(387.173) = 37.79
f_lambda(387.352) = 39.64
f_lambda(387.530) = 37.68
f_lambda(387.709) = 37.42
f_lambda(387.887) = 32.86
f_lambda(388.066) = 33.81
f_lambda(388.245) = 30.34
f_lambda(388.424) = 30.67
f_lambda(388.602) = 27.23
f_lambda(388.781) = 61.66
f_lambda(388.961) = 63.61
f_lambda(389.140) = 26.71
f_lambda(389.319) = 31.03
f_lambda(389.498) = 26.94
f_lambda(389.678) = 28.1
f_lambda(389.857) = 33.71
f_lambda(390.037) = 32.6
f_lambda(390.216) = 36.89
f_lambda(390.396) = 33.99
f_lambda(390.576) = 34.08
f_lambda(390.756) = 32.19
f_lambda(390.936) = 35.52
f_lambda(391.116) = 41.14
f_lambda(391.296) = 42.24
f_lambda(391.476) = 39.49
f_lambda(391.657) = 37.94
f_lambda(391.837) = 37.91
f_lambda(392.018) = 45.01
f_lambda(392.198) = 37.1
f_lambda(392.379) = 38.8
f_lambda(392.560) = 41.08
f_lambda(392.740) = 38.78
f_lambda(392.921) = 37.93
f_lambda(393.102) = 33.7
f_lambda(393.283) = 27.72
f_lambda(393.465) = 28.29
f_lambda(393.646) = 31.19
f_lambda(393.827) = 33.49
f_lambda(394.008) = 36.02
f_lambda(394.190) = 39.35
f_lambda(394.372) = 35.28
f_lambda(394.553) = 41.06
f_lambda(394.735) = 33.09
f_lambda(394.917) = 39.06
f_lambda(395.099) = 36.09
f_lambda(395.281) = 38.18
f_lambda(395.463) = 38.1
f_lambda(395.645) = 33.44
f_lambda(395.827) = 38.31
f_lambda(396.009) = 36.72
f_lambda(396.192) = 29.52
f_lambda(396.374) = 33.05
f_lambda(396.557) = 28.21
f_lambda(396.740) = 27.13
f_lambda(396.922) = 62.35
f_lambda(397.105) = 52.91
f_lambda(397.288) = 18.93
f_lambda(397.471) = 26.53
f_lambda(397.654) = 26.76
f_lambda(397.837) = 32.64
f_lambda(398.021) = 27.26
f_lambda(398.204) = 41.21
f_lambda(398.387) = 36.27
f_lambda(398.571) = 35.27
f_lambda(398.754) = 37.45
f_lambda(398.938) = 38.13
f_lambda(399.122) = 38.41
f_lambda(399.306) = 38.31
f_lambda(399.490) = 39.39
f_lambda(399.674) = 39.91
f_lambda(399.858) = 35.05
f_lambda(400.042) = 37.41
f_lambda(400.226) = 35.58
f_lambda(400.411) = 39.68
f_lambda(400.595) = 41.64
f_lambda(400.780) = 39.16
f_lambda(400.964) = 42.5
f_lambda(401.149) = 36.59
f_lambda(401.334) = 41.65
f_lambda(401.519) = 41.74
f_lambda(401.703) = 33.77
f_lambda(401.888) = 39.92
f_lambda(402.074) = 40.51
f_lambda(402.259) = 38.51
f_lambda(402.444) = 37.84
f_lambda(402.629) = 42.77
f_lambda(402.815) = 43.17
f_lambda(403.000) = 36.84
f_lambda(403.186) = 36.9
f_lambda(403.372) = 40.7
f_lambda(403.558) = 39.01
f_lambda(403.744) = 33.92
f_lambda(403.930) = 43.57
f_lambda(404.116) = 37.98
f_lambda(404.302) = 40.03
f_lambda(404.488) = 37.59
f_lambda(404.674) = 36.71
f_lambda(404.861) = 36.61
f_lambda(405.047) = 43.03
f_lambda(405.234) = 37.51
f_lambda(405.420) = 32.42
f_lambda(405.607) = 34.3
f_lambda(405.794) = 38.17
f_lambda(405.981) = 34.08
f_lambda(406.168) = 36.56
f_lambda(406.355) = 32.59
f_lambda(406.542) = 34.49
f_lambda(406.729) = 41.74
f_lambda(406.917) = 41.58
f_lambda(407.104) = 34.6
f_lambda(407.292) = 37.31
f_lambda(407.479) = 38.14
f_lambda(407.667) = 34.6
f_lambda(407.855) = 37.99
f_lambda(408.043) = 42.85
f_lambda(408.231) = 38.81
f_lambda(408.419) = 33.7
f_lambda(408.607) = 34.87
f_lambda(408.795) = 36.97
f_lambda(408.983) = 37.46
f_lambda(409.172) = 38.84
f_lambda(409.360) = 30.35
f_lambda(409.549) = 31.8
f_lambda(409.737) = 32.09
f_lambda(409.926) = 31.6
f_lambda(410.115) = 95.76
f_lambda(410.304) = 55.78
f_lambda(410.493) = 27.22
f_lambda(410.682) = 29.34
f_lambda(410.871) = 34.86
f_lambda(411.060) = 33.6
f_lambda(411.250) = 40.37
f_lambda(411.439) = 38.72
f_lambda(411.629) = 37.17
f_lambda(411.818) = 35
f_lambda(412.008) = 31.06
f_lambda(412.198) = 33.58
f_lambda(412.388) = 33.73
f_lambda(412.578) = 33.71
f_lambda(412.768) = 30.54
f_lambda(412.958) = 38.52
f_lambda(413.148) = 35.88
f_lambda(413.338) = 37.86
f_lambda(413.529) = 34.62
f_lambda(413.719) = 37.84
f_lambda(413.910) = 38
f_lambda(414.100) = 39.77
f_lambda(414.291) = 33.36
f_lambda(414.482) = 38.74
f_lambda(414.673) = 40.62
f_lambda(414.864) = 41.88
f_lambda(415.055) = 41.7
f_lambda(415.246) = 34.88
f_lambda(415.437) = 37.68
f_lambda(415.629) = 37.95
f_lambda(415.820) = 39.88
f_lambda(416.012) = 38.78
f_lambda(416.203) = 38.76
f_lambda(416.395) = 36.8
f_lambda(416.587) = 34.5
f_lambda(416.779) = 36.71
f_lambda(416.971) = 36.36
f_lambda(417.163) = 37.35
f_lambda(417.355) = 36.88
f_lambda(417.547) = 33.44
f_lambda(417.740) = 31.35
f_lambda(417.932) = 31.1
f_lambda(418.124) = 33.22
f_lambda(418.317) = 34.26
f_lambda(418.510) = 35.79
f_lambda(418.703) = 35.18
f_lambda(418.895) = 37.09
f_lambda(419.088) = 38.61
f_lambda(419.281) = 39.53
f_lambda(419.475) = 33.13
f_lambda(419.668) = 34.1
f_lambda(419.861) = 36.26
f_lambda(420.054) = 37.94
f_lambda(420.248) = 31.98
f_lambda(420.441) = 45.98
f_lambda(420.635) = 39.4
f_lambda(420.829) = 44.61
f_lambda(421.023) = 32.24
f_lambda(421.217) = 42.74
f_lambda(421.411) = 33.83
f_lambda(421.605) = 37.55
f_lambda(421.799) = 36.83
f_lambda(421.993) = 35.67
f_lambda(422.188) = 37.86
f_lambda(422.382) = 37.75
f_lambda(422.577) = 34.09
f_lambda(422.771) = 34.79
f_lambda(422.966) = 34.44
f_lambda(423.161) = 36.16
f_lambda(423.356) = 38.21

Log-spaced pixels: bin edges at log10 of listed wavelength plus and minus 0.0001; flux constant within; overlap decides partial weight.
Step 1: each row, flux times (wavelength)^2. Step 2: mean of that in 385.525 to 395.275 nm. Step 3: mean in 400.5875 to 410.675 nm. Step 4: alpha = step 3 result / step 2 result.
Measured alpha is 1.1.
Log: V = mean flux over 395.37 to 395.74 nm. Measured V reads 35.9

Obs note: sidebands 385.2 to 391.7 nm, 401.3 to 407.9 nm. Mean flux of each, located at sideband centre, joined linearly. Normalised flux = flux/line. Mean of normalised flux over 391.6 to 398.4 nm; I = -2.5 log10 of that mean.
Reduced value 0.07 mag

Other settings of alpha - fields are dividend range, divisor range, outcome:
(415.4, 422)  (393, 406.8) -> 1.09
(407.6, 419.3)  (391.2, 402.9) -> 1.09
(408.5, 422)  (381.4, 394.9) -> 1.17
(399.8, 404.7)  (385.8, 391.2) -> 1.11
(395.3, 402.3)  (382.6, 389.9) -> 1.08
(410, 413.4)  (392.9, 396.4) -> 1.21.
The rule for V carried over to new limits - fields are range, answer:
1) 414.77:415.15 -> 41.8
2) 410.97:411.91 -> 37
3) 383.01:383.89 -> 31.3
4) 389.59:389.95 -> 30.9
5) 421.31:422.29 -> 36.4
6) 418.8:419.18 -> 37.8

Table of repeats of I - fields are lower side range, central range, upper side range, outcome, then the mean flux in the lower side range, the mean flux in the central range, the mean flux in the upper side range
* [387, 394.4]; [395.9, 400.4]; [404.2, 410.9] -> 0.04 mag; 36.4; 35.7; 38.2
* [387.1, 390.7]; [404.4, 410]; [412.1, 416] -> 0.01 mag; 35.8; 36.3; 37.1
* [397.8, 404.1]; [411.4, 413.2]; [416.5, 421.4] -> 0.07 mag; 38.4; 34.6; 36.4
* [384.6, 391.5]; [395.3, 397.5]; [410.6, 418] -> 0.05 mag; 38.1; 35.8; 36.3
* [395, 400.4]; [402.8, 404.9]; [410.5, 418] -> -0.07 mag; 35.9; 38.5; 36.1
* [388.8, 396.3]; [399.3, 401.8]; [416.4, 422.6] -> -0.07 mag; 36.4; 38.8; 36.4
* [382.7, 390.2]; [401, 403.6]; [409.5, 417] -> -0.06 mag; 36.4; 39.3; 38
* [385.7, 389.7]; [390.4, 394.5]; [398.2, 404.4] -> 0.07 mag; 38.8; 36.5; 38.8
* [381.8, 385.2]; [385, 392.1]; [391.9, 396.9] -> -0.12 mag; 33.1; 38.4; 35.8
